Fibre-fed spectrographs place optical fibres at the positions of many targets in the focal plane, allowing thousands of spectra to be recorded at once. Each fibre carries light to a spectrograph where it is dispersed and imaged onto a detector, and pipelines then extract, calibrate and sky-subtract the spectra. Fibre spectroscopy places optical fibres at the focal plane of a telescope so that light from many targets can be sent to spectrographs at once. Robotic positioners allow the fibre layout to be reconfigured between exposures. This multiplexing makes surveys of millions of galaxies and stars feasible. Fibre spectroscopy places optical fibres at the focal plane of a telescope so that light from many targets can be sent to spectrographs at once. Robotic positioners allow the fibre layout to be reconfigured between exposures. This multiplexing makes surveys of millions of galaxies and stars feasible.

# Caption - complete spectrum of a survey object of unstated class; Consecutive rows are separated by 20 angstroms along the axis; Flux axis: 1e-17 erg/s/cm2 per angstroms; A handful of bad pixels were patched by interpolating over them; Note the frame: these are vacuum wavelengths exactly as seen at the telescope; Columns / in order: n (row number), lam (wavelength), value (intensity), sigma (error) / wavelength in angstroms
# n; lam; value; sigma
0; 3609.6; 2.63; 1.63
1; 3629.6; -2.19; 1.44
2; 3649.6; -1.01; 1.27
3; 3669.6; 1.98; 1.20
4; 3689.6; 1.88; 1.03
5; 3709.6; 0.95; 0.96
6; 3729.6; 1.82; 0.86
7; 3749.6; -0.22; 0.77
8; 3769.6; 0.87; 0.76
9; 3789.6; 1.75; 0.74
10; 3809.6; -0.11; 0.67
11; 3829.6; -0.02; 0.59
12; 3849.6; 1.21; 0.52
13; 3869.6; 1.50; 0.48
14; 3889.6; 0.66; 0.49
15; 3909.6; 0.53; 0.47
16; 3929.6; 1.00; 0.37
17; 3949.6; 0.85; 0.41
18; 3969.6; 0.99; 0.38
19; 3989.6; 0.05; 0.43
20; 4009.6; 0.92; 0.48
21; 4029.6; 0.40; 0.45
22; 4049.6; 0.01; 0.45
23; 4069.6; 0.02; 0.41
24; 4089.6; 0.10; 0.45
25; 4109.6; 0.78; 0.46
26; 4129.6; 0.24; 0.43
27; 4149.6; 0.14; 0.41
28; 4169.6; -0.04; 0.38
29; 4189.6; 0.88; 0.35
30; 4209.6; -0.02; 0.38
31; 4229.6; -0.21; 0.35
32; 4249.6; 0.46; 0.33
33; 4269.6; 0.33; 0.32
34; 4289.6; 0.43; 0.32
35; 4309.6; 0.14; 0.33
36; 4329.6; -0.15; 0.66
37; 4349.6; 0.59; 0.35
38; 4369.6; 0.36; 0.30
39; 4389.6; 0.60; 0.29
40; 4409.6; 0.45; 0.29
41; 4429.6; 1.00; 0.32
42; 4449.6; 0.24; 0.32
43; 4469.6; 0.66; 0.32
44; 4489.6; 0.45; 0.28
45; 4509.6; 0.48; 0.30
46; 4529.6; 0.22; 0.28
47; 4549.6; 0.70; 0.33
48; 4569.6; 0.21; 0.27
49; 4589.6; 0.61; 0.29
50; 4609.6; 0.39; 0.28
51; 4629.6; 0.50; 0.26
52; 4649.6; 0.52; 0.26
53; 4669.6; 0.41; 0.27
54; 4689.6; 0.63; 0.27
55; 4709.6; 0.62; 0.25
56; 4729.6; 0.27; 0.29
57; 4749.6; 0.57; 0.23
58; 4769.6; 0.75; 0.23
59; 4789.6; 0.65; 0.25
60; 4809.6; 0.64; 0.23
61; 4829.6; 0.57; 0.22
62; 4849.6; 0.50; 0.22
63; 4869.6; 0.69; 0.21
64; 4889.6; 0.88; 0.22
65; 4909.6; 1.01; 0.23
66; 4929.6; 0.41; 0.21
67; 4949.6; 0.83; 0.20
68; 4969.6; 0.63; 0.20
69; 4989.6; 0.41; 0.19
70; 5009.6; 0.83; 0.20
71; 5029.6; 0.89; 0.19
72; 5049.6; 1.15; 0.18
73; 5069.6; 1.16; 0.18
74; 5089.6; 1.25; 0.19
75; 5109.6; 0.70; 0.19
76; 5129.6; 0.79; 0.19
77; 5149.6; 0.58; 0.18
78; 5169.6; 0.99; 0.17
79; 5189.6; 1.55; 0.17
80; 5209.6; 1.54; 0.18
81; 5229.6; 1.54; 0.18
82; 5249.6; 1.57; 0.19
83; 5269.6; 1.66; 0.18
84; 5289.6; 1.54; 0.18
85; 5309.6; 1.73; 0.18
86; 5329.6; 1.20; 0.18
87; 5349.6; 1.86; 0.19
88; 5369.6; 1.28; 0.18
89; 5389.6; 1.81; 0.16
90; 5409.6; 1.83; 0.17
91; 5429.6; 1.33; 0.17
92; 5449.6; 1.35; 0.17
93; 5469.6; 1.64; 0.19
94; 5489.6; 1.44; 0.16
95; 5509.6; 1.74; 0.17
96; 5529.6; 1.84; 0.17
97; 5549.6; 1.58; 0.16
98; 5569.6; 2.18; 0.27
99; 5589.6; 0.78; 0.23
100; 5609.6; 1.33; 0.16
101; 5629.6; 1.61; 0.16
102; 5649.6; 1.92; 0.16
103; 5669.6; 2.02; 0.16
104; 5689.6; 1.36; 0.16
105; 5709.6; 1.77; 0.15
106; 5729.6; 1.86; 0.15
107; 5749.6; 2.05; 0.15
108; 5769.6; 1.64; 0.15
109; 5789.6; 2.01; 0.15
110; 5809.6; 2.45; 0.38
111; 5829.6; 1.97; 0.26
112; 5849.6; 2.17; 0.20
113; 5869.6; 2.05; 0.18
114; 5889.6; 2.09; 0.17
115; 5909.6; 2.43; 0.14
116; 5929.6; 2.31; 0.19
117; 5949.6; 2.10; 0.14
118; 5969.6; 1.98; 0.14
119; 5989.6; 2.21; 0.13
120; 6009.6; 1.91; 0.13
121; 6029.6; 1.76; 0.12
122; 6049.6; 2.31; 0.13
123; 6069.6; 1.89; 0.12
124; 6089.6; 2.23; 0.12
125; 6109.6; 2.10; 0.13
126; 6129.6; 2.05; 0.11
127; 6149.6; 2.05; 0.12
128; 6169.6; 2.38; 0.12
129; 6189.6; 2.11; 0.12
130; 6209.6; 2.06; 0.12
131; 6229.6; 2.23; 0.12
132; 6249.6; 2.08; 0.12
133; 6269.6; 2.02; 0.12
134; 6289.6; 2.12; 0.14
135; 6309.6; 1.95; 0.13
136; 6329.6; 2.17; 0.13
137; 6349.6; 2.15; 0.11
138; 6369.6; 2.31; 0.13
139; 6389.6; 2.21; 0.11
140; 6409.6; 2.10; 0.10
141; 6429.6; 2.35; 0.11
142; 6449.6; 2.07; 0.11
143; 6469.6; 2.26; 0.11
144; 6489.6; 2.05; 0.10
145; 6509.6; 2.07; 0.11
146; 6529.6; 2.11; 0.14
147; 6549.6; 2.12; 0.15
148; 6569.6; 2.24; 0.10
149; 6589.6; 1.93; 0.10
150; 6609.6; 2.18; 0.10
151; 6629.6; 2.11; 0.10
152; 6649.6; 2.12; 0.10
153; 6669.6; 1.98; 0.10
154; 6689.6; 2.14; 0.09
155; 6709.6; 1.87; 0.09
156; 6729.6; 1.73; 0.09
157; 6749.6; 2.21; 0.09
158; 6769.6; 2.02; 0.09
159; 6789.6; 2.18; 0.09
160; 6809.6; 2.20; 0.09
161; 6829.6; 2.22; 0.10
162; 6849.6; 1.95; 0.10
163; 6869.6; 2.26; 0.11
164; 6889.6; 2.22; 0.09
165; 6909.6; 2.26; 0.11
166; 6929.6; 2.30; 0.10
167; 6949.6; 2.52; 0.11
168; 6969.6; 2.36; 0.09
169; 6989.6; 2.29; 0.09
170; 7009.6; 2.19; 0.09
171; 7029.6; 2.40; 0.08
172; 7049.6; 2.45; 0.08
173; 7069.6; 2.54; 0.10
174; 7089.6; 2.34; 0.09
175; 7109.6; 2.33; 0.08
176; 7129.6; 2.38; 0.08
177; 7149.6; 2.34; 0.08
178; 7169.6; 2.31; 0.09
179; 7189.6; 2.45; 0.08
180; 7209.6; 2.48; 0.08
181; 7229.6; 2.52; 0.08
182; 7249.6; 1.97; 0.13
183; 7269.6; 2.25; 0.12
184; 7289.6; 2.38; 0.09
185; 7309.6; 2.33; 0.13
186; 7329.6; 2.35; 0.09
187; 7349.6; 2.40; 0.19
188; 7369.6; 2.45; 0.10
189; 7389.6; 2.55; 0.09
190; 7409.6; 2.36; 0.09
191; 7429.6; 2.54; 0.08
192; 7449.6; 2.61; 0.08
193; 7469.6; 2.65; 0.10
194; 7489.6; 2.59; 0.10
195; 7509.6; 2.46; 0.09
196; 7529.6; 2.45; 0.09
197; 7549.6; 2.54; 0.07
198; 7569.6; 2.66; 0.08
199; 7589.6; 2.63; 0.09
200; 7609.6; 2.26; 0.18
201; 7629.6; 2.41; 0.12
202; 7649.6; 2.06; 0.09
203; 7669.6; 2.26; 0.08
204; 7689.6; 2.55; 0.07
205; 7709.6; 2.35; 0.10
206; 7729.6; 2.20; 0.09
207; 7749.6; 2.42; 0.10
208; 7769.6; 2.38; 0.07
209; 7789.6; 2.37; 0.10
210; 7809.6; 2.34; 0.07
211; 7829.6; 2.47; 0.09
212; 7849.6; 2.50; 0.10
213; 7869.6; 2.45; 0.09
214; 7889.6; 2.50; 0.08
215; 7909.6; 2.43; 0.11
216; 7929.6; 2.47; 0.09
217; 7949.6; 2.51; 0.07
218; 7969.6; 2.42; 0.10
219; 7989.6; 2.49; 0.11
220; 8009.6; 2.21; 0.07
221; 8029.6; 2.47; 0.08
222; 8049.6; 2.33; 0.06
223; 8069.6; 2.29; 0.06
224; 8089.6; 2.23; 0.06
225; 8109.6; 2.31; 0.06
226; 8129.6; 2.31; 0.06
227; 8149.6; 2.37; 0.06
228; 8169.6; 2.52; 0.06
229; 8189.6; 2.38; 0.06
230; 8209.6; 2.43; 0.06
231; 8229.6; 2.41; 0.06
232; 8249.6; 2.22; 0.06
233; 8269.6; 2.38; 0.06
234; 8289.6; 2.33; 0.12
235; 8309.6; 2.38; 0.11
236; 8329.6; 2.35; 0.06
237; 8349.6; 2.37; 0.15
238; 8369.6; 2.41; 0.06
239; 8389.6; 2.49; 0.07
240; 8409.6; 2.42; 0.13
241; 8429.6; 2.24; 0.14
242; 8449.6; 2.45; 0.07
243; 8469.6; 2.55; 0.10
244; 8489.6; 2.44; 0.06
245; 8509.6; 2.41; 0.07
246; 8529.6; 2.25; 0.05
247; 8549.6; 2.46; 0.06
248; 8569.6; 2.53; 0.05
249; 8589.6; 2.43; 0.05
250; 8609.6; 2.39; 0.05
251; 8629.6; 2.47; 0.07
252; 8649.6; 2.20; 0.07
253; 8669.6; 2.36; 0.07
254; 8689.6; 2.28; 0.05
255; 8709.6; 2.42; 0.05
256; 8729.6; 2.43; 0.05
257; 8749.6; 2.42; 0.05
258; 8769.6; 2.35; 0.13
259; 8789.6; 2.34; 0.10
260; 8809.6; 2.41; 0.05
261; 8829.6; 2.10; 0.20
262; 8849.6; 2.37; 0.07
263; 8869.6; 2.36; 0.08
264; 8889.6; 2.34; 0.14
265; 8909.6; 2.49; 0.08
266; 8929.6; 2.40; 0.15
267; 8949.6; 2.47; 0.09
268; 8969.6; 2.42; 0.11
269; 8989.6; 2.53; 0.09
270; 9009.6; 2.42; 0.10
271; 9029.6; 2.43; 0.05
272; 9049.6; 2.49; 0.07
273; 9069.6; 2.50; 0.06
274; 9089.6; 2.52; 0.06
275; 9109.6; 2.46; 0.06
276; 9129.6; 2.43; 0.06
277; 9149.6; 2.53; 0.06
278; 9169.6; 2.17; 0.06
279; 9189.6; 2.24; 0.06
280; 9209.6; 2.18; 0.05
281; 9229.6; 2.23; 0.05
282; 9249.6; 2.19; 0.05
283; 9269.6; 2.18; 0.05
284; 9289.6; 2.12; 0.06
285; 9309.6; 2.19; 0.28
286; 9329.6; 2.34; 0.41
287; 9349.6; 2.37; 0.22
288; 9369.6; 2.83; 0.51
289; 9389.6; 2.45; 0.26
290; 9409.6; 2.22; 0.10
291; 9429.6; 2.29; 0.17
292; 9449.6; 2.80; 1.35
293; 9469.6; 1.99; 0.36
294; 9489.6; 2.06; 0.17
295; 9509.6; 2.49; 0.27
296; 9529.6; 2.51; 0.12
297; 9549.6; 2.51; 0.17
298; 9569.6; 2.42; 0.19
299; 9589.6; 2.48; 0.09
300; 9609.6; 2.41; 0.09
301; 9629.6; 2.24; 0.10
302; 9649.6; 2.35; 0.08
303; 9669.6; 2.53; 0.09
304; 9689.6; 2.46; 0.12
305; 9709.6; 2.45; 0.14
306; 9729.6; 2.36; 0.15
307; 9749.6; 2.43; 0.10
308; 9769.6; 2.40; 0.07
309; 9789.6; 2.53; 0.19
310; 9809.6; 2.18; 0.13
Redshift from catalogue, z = 0.299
